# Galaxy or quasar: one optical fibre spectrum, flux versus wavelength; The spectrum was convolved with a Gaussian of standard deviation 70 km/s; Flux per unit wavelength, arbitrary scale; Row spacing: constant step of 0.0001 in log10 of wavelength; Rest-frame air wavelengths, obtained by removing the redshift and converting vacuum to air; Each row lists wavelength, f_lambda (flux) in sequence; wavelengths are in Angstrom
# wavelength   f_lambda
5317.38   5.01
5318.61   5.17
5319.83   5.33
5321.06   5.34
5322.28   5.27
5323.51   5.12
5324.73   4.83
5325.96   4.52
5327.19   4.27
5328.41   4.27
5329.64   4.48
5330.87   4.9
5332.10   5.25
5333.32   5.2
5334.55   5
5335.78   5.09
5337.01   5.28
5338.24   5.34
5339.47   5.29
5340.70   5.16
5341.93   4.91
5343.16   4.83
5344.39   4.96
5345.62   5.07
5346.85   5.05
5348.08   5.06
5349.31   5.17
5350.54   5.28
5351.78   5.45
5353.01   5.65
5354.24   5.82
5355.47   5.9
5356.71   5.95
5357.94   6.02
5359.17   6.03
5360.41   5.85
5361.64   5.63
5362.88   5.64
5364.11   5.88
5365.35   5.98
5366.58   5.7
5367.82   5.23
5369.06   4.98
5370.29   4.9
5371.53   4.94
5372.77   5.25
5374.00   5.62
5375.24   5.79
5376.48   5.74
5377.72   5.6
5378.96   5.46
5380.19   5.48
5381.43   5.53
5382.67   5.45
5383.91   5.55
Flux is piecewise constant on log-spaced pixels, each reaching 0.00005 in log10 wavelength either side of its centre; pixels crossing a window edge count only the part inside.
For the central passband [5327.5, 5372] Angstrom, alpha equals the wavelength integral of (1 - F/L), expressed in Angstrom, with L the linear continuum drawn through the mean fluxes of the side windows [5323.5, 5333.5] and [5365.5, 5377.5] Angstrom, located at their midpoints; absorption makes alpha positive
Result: -2.2 Angstrom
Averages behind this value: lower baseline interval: 4.72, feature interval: 5.3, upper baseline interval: 5.38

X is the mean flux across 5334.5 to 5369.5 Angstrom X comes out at 5.43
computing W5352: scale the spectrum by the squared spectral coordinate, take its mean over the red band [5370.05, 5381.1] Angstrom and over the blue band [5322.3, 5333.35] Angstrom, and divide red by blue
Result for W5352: 1.2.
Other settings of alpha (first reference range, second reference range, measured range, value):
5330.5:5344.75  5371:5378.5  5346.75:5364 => -1.1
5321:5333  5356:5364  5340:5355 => 0.7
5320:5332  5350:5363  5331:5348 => 0.4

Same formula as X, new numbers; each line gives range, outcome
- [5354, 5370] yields 5.72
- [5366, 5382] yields 5.4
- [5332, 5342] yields 5.18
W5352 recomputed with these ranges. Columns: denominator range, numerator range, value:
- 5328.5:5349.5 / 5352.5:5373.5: 1.12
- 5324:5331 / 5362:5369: 1.26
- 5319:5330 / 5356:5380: 1.17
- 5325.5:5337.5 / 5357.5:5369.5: 1.19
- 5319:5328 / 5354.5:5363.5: 1.20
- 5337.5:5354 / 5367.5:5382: 1.05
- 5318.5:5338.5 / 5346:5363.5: 1.14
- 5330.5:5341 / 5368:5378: 1.05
